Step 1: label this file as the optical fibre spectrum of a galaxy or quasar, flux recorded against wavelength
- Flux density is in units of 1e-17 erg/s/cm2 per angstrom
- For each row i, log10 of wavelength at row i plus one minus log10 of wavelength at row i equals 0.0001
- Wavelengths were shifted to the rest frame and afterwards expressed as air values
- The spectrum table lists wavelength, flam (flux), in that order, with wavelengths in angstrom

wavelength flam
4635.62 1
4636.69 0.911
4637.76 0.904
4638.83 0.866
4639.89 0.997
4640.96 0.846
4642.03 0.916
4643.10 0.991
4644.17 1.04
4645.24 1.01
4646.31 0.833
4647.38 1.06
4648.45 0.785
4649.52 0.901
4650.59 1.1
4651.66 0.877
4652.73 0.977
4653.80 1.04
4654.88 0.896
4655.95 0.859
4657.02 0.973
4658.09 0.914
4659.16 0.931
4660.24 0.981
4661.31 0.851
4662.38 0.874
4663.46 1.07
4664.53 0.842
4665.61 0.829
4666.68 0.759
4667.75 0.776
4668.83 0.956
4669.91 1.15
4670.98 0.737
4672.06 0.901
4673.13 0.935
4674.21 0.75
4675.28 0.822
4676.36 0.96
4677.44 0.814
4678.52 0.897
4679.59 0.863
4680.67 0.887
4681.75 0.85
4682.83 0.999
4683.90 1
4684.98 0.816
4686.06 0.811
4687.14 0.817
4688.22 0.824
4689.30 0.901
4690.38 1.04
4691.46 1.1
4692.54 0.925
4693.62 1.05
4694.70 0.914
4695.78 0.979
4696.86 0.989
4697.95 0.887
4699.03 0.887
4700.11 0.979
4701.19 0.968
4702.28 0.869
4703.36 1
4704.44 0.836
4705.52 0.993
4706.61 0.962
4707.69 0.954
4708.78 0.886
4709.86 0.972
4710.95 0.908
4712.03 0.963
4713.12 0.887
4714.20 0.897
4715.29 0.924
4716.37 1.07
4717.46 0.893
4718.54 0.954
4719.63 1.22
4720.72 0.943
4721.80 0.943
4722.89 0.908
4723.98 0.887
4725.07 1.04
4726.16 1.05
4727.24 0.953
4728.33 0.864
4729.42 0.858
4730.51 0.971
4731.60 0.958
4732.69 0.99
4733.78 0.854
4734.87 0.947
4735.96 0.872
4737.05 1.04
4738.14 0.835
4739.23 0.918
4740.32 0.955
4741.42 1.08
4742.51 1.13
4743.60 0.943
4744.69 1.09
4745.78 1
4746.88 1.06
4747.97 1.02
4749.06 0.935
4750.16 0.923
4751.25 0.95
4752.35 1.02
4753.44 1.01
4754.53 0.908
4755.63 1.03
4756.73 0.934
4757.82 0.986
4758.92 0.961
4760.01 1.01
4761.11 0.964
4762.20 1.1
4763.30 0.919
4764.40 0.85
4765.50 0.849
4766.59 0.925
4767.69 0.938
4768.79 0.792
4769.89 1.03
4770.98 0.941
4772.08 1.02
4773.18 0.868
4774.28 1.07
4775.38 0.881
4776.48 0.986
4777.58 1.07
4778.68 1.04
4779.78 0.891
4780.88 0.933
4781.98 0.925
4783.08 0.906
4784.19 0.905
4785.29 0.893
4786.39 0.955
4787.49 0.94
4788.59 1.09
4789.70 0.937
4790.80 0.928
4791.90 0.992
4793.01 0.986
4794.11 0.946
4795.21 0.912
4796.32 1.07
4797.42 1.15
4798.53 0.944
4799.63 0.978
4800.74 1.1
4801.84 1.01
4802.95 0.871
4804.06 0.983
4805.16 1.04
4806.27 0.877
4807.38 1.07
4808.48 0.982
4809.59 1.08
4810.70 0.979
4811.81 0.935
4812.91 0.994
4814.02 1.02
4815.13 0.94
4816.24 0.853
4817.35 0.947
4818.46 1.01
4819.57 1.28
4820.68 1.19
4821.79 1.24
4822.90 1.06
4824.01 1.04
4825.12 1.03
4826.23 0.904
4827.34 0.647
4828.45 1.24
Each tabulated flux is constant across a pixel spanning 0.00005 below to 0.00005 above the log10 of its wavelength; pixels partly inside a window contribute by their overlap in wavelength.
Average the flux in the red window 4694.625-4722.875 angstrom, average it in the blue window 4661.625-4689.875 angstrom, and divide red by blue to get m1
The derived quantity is 1.08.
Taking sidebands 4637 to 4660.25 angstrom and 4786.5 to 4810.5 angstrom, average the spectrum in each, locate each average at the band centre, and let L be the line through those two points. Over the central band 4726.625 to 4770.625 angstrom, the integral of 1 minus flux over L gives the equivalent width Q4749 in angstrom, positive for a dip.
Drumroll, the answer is 0.7 angstrom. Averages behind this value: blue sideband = 0.939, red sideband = 0.994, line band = 0.96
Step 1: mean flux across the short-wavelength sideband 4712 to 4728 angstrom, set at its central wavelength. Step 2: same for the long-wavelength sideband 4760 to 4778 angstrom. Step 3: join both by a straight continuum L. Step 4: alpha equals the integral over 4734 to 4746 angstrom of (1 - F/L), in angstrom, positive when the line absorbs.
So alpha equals -0.22 angstrom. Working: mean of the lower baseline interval 0.968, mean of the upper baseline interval 0.951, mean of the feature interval 0.979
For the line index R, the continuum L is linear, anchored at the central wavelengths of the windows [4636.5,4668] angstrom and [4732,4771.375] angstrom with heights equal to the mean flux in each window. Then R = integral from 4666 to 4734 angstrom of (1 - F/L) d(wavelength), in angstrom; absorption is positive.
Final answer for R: 1.2 angstrom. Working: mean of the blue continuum 0.922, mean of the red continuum 0.964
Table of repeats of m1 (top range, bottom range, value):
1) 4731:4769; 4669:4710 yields 1.05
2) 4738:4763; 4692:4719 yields 1.05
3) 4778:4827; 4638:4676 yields 1.08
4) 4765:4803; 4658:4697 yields 1.06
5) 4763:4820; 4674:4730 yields 1.04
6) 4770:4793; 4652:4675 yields 1.06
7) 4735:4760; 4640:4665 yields 1.05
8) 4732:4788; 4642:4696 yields 1.05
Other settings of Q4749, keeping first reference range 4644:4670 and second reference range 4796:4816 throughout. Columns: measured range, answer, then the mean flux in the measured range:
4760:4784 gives 0.8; 0.948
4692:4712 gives 0.1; 0.943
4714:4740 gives 0.3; 0.95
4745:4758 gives -0.2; 0.983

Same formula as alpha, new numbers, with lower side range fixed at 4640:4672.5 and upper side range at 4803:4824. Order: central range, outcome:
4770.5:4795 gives 1.1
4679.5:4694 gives 0.3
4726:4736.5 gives 0.5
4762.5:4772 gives 0.7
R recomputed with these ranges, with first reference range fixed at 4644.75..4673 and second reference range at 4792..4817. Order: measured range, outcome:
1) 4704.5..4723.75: -0.2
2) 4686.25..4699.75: -0.1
